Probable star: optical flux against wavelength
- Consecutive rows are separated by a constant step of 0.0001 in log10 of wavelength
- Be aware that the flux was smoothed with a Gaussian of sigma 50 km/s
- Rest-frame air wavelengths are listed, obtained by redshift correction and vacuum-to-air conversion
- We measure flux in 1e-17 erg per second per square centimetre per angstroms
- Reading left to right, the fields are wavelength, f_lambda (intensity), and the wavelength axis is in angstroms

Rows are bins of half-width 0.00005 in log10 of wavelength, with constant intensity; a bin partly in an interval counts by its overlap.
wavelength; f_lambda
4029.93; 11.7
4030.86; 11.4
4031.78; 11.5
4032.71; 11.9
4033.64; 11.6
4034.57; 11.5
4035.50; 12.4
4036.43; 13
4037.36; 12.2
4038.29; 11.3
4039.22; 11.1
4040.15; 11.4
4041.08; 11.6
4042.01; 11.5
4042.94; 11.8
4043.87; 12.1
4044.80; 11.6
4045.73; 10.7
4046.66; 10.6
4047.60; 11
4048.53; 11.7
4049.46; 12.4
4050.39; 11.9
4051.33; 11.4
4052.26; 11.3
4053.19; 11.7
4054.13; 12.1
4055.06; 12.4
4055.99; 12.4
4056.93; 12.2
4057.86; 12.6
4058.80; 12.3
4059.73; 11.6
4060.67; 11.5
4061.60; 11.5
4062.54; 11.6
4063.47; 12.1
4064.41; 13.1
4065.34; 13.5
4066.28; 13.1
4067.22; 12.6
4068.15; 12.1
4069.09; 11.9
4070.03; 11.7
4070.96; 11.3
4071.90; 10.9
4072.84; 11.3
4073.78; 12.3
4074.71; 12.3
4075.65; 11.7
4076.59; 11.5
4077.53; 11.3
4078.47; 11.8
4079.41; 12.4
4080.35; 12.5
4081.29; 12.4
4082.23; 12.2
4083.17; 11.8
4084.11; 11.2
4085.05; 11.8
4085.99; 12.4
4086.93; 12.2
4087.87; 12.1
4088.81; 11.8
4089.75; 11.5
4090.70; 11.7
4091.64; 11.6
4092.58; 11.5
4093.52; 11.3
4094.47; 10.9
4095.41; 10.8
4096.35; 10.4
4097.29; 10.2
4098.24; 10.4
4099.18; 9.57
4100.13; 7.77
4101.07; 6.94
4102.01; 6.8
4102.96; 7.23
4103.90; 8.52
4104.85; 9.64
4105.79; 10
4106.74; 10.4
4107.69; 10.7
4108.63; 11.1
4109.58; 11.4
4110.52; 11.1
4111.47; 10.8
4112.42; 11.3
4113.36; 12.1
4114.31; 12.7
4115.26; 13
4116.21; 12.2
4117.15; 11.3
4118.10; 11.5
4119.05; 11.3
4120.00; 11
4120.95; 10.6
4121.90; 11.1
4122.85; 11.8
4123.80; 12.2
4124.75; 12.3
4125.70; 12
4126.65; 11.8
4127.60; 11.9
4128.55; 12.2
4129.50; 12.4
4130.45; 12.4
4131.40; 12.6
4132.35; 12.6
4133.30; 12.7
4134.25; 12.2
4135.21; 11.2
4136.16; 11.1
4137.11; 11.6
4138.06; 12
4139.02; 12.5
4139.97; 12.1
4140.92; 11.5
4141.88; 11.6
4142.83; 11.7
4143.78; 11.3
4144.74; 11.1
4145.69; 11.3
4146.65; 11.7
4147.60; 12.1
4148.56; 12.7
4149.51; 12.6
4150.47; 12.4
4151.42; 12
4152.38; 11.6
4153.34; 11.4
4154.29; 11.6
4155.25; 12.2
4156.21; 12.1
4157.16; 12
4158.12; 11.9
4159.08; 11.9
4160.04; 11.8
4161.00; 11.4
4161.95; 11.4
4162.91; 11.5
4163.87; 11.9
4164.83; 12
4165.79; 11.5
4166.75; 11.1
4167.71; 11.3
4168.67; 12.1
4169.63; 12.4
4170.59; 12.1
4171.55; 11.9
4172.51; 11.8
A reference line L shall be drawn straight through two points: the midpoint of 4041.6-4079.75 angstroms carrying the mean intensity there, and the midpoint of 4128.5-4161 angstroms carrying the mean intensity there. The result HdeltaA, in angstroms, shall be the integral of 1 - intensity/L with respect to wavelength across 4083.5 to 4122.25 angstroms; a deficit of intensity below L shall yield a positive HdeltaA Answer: 3.7 angstroms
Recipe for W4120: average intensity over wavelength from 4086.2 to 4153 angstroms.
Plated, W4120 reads 11.3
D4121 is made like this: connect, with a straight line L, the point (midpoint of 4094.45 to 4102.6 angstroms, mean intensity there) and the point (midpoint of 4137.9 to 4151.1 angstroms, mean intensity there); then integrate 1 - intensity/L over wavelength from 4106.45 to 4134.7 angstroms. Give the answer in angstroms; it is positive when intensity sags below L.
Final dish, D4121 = -3.4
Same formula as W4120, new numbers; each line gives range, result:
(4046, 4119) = 11.4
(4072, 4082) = 11.9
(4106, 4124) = 11.4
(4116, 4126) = 11.5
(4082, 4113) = 10.6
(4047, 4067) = 12.1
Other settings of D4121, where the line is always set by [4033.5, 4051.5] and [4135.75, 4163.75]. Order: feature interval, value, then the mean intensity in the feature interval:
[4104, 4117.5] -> 0.63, 11.2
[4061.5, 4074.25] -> -0.45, 12.1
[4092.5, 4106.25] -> 2.72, 9.41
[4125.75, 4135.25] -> -0.38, 12.2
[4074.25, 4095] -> -0.19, 11.8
